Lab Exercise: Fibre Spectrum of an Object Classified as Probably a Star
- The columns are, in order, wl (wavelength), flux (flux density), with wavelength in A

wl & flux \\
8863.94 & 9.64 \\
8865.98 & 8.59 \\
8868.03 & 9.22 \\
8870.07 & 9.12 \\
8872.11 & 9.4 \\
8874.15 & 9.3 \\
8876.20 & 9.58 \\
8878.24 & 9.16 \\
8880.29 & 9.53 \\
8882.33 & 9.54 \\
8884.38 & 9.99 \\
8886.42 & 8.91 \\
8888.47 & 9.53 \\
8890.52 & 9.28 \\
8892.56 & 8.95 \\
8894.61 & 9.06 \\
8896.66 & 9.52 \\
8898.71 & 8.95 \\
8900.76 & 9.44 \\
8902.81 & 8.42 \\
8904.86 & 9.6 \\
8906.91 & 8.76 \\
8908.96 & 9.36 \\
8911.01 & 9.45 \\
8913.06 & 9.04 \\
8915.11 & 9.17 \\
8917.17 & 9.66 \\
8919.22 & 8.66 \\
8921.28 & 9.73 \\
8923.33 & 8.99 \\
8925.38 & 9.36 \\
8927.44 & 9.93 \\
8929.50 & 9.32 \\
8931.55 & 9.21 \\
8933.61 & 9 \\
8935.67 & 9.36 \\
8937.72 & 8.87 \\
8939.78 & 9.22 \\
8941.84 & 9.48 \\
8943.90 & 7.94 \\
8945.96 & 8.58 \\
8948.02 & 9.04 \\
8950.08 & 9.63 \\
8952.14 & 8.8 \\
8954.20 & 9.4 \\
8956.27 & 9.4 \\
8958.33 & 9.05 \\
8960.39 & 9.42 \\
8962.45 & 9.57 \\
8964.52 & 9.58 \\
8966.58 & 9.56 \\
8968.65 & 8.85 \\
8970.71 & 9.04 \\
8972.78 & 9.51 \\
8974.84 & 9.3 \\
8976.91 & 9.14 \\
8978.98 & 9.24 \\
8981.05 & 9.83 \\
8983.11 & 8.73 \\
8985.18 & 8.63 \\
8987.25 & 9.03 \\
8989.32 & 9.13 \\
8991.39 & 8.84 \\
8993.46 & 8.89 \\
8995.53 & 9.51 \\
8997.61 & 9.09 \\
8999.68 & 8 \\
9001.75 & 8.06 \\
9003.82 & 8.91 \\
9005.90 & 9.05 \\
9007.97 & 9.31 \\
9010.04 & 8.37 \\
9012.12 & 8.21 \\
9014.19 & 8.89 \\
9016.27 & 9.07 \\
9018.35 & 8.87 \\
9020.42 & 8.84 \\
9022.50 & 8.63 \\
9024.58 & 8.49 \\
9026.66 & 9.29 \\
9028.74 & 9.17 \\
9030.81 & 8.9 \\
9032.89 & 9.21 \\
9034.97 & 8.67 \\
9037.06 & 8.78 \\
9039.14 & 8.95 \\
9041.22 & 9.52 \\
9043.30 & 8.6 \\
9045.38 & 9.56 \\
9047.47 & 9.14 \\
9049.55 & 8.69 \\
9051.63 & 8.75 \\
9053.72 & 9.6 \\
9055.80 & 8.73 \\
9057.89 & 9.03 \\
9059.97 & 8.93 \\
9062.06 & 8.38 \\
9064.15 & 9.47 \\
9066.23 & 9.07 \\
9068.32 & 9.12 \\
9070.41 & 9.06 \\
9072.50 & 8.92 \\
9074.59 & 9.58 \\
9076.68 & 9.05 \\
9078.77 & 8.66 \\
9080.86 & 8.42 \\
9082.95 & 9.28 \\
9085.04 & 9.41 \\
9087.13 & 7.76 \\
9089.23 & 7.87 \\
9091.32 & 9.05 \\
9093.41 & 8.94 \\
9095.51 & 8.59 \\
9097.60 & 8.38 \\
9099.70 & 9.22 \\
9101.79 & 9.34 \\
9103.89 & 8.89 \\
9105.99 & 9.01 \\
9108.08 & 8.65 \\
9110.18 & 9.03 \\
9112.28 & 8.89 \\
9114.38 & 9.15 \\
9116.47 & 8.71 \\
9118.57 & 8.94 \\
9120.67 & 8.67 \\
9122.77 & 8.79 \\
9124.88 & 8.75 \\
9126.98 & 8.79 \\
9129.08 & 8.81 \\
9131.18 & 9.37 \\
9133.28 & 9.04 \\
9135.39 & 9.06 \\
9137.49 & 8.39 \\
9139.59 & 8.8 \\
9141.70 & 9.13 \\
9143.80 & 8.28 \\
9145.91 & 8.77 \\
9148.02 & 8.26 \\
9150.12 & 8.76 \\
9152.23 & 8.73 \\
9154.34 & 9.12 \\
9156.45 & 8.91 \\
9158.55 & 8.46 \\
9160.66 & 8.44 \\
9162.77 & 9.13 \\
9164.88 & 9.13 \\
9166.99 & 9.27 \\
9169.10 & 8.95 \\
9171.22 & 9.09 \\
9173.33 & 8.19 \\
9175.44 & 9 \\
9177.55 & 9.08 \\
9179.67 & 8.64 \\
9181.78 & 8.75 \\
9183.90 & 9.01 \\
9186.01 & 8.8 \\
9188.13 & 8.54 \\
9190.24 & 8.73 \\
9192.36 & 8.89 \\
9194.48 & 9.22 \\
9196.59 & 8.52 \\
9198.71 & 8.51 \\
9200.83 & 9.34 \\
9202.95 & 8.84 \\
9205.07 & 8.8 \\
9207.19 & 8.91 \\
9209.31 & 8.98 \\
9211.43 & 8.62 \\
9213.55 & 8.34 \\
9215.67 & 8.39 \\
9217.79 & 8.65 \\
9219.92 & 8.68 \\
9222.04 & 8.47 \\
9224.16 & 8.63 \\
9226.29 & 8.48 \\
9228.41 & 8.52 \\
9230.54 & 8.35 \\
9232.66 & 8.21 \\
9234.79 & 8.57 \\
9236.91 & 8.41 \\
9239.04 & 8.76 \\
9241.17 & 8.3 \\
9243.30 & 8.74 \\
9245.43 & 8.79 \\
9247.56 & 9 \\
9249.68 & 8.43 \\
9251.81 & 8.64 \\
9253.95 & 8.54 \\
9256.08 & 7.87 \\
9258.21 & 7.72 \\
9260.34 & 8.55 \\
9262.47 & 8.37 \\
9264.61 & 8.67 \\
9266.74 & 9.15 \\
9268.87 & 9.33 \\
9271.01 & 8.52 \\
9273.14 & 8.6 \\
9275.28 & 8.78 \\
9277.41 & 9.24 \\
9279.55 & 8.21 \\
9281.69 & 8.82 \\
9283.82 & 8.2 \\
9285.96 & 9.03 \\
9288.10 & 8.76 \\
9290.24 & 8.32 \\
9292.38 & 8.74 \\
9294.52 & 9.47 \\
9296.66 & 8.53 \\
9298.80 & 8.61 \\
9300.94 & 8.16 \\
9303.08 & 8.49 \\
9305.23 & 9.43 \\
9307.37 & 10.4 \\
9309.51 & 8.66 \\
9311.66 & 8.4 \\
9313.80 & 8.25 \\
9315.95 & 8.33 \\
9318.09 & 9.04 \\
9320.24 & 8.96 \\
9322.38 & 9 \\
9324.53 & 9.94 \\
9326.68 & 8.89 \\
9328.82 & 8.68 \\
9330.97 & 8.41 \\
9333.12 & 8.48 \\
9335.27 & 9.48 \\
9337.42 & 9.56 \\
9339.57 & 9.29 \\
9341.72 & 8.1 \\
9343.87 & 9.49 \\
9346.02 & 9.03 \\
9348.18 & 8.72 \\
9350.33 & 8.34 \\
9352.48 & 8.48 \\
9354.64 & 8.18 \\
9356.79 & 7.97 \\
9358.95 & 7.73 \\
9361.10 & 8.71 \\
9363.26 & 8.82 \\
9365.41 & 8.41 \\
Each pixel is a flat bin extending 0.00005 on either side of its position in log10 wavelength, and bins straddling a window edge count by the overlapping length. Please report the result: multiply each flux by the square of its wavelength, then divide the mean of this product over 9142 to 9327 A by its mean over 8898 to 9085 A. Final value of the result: 1.02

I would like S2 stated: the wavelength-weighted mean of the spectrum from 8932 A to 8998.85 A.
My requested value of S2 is 9.14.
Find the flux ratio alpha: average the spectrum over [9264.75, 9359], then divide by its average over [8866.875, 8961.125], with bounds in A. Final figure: 1.0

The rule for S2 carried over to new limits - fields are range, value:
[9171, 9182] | 8.78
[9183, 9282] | 8.65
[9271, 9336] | 8.8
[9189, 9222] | 8.75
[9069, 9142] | 8.87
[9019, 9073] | 8.98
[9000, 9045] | 8.85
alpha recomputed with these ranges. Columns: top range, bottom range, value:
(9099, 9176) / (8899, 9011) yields 0.97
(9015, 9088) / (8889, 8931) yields 0.97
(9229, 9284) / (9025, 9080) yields 0.95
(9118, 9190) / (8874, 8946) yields 0.96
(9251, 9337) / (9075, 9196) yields 0.99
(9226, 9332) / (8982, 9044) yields 0.98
